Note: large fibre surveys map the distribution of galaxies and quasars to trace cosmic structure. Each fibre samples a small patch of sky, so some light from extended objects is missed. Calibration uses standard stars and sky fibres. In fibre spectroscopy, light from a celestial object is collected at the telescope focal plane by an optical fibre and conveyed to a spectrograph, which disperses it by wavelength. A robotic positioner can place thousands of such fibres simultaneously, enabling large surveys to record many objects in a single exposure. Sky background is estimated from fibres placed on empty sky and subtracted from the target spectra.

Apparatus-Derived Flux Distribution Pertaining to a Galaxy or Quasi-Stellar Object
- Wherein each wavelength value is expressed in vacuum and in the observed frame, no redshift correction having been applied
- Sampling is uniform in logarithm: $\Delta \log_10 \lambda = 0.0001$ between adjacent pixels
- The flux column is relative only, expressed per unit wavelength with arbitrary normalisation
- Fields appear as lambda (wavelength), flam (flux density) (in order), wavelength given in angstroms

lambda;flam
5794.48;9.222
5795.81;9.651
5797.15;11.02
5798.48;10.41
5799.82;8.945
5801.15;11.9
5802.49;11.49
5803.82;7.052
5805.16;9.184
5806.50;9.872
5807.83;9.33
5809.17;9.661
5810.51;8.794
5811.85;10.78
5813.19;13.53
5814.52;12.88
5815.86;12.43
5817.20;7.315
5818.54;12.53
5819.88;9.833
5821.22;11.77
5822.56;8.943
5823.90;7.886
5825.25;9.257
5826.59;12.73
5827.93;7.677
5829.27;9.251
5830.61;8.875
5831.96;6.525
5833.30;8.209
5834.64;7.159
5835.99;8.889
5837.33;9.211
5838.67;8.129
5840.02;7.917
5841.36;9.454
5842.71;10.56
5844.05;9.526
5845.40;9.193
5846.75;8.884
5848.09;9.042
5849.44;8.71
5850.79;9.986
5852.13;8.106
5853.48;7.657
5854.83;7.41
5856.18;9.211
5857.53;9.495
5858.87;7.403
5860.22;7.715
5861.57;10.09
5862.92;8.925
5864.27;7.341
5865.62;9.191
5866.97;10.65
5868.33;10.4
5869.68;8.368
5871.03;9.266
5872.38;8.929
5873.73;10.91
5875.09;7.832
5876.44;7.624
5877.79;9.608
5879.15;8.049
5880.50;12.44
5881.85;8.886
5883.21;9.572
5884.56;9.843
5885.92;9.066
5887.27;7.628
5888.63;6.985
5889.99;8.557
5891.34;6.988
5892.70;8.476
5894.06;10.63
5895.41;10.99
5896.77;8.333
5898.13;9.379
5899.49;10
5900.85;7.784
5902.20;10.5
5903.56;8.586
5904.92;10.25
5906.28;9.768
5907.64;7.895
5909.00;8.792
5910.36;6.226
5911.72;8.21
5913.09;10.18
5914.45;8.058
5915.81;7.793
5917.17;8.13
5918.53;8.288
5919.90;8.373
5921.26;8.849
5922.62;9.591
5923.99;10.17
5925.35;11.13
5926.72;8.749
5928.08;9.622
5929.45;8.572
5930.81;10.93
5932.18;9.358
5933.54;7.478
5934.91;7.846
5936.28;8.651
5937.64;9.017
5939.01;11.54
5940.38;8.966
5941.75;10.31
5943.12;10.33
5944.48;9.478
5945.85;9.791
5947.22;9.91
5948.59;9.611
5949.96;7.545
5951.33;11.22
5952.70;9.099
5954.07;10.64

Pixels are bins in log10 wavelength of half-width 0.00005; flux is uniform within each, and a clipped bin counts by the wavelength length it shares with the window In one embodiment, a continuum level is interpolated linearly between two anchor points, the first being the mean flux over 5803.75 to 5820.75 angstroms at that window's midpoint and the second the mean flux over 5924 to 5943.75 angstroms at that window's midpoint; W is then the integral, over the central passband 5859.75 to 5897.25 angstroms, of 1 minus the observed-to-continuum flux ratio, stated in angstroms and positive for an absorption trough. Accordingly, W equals 3.16 angstroms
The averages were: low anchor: 10.4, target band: 9.06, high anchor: 9.48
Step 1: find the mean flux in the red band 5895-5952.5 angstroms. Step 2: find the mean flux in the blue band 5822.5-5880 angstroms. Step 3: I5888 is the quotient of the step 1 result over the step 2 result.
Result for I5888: 1.04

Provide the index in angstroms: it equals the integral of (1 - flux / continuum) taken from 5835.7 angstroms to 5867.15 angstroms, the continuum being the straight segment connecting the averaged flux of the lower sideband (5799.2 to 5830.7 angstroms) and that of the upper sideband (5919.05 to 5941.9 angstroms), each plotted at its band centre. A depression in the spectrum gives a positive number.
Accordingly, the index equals 3.3 angstroms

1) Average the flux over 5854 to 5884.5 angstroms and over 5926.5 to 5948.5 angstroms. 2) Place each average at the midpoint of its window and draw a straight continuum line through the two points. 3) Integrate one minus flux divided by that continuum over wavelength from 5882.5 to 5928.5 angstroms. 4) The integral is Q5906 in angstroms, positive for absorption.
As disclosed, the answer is 1.7 angstroms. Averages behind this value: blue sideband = 9.07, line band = 8.92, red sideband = 9.43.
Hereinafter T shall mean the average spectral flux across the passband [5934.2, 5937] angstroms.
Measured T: 8.25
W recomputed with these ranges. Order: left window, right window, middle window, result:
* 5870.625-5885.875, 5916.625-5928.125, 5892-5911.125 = 0.34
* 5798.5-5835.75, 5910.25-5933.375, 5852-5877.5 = 1.68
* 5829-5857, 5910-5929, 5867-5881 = -1.01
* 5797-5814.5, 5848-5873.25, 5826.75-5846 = 1.49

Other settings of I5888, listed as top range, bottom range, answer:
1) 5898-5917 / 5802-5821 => 0.85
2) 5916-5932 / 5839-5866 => 1.06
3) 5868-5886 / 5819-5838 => 1.03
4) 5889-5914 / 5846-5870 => 1.01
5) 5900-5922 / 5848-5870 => 0.98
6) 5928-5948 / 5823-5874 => 1.06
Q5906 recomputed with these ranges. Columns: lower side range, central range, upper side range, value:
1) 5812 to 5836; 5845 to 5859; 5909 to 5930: 1.22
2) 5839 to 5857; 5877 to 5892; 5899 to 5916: -0.07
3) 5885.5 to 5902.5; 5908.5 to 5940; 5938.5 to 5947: 2.12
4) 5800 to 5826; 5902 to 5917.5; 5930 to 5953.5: 1.62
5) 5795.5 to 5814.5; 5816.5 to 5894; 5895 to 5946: 6.25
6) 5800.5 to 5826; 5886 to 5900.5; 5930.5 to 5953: 1.43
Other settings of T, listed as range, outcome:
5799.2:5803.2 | 10.8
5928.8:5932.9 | 9.62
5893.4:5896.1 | 10.8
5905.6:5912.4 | 8.18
